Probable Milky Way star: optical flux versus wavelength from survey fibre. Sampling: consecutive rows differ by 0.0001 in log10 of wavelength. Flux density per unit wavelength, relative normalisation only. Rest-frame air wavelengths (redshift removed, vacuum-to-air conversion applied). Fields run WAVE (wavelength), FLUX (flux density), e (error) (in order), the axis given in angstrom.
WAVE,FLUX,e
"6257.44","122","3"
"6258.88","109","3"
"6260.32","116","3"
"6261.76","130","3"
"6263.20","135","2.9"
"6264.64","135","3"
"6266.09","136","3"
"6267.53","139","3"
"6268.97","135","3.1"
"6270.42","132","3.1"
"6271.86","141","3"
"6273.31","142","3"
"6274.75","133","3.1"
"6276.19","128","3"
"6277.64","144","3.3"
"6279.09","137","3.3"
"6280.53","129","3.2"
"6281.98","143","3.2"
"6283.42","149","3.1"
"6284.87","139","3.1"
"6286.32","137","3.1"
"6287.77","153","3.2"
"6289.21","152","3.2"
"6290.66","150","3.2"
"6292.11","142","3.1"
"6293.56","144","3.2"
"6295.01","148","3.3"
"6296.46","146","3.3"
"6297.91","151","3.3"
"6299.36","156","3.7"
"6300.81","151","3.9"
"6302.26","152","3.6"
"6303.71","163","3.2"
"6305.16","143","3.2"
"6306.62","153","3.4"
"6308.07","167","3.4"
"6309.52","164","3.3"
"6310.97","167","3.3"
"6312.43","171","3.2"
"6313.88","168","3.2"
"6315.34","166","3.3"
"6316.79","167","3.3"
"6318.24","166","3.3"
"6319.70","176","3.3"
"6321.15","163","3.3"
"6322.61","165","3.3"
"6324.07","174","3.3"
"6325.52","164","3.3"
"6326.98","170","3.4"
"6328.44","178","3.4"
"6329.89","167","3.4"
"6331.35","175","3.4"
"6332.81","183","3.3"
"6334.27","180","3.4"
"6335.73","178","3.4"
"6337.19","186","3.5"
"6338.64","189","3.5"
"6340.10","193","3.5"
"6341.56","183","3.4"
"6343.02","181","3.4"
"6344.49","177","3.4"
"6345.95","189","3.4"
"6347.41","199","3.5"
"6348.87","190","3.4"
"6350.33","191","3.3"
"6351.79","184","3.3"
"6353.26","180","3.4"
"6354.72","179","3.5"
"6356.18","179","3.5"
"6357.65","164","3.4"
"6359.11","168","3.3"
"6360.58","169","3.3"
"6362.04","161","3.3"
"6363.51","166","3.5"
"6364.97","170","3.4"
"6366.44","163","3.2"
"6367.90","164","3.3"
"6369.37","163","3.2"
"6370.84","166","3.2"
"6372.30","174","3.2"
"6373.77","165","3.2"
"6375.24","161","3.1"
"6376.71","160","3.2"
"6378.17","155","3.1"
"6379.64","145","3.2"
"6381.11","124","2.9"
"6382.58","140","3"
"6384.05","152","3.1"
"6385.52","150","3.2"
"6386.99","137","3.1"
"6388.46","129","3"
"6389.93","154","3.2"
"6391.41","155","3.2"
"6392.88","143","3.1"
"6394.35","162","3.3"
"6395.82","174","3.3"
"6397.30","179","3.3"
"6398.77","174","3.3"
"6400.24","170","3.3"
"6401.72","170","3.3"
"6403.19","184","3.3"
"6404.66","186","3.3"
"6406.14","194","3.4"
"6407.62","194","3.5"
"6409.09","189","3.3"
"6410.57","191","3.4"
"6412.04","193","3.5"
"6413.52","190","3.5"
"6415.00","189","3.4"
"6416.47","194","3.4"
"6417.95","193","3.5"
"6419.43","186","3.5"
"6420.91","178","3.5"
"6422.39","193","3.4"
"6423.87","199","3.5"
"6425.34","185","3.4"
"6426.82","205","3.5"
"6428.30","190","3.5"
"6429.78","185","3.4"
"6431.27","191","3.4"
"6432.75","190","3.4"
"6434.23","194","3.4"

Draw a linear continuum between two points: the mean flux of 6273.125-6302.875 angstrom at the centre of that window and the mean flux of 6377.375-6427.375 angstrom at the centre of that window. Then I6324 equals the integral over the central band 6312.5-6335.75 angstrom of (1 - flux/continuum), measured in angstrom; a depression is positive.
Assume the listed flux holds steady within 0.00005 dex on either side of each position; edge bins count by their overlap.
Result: -2.7 angstrom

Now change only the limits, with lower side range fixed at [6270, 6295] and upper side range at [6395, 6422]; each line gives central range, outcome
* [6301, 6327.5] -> -2.06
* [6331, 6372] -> -3.13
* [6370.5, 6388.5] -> 2.43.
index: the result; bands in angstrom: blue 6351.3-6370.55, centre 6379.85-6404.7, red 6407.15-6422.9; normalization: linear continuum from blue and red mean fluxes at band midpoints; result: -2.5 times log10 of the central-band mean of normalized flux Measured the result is 0.16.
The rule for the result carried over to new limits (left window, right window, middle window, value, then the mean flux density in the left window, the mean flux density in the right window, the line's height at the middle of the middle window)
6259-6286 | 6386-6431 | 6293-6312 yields -0.07 mag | 135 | 179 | 145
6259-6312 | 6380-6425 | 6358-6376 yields -0.02 mag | 144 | 172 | 164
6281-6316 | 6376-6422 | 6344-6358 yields -0.14 mag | 153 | 169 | 161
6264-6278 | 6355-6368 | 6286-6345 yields -0.09 mag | 136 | 168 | 152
